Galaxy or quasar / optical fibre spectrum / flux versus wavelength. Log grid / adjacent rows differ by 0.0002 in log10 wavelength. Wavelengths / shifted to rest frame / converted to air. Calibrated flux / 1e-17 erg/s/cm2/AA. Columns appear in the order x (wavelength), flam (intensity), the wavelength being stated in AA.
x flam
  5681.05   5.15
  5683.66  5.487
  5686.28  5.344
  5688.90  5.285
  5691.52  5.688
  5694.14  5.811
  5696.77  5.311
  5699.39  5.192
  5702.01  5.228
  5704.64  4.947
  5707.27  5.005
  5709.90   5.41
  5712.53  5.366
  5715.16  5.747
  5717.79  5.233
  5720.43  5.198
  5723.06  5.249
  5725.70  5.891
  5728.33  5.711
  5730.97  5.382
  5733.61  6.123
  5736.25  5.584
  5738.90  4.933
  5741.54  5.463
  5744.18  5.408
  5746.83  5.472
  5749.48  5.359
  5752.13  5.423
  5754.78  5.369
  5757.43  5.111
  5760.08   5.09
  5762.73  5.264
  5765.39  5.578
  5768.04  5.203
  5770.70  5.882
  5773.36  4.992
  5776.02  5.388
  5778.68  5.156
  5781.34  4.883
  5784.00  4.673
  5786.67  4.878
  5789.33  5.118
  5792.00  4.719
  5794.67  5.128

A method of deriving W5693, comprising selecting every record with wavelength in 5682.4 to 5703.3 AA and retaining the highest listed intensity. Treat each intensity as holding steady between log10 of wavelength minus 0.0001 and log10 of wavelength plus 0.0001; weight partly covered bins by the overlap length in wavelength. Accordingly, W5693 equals 5.811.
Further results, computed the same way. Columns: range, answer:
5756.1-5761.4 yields 5.111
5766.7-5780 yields 5.882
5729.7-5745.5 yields 6.123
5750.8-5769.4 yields 5.578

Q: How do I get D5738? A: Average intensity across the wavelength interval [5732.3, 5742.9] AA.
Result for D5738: 5.53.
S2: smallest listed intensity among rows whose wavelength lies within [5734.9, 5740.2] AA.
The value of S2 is 4.933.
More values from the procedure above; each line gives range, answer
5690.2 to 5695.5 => 5.688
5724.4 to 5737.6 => 5.382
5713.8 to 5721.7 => 5.198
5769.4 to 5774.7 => 4.992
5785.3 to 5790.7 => 4.878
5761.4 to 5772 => 5.203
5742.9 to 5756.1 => 5.359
